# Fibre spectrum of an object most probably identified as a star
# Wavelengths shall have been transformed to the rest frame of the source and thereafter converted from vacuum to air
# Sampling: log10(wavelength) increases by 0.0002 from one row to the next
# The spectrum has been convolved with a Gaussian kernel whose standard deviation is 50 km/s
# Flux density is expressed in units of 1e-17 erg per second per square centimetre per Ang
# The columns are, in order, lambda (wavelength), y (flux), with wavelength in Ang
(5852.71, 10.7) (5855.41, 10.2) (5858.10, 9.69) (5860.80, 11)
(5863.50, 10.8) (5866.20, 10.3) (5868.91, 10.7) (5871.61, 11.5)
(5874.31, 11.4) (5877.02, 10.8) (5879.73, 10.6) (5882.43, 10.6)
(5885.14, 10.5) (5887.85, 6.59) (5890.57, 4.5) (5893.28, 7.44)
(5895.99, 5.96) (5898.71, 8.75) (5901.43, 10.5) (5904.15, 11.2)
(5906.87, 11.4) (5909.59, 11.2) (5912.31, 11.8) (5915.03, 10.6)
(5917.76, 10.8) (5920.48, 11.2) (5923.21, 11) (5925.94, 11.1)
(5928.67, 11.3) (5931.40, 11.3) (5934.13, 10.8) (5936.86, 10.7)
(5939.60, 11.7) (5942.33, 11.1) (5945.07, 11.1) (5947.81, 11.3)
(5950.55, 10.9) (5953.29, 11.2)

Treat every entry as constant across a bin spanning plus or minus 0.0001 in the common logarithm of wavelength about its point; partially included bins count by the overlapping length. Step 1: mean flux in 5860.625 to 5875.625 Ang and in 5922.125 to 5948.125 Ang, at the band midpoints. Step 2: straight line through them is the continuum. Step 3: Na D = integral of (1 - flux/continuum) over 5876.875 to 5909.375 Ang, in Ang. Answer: 5.7 Ang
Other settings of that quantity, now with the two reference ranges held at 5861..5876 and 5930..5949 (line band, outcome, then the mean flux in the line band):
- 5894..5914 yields 1.82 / 10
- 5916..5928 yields 0.07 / 11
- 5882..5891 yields 2.32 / 8.14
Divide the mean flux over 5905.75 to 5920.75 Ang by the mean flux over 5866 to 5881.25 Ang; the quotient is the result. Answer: 1.02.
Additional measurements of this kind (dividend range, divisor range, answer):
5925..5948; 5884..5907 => 1.33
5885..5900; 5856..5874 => 0.66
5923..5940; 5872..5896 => 1.24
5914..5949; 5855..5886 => 1.04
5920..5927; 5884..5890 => 1.40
